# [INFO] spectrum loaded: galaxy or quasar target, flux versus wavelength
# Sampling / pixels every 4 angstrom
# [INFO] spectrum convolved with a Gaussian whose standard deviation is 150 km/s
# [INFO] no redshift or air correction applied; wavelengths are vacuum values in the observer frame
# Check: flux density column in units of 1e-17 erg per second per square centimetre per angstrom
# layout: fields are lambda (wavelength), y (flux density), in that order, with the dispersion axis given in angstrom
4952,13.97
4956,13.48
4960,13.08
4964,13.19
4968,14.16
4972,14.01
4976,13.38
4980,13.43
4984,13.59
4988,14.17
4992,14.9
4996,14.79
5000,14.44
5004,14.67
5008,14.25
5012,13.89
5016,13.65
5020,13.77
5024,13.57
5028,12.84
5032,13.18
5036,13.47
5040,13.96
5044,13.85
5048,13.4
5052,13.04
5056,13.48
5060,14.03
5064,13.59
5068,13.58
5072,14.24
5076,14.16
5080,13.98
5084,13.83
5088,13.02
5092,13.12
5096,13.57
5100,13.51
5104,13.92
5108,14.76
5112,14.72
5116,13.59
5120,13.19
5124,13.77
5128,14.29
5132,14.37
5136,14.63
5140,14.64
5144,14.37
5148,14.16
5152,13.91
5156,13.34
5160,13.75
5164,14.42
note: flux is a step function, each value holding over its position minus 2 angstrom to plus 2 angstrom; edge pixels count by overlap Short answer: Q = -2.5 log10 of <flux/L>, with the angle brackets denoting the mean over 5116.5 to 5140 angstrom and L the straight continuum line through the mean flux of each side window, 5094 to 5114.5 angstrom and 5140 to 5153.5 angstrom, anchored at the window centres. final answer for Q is 0.01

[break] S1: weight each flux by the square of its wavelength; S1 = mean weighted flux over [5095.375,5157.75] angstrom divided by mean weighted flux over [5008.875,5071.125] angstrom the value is 1.1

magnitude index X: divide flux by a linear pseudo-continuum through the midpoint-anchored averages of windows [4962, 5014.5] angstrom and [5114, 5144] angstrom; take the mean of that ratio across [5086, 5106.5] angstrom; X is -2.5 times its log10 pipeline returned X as 0.05 mag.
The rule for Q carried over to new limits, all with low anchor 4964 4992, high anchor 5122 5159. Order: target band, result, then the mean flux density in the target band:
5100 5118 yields -0.01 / 14.2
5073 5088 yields 0.01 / 13.9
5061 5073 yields 0.02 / 13.8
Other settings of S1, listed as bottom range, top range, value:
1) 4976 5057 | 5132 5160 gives 1.08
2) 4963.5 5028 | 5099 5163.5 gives 1.06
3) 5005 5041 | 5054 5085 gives 1.04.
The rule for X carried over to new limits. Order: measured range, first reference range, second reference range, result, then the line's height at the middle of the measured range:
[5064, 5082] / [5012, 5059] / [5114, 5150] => -0.016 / 13.7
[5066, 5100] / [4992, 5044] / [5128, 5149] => 0.040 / 14.2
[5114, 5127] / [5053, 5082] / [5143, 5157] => 0.027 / 13.9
